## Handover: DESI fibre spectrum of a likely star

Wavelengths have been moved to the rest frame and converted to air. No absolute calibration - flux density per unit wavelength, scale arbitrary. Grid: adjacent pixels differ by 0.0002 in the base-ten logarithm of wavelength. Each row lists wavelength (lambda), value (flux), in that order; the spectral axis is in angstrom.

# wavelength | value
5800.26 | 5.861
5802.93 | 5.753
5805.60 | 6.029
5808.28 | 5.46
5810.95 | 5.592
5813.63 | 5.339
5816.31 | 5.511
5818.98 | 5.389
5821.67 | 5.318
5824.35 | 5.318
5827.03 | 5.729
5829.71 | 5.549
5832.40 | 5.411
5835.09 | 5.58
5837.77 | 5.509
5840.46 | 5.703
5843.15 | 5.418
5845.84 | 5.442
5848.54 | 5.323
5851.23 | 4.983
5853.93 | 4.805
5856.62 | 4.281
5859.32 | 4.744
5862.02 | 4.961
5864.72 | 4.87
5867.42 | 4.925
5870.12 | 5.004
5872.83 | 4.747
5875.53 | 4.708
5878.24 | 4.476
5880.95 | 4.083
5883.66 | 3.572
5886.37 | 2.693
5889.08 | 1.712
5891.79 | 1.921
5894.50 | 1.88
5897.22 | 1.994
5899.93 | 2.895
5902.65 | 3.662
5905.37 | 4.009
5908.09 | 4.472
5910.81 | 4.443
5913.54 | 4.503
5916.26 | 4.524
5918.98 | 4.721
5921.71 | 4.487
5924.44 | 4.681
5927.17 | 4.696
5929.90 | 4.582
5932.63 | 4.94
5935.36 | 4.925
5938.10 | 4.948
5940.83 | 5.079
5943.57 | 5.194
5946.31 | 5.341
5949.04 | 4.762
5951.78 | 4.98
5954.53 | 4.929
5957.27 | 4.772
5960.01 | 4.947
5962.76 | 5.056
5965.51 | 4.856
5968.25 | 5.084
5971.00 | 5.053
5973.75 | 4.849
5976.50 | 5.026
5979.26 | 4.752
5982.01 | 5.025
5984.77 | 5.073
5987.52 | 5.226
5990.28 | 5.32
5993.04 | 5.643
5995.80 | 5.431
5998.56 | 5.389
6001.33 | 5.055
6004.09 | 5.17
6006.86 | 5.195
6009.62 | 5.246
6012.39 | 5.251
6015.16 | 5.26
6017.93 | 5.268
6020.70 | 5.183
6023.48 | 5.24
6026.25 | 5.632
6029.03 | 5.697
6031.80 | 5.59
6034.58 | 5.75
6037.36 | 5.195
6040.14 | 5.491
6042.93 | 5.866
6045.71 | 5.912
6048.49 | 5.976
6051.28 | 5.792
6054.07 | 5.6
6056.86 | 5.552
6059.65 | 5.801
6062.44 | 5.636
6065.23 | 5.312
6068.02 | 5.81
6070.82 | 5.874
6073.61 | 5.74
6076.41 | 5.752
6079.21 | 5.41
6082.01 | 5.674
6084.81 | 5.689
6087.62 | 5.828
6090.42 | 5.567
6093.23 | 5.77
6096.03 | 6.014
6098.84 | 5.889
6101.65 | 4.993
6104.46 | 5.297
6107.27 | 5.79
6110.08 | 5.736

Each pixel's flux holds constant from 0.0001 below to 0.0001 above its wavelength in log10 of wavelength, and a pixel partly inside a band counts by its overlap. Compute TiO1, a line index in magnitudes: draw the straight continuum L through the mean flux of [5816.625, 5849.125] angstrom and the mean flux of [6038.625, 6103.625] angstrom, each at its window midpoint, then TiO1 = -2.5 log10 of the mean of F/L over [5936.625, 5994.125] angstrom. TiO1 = 0.11 mag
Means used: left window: 5.48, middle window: 5.04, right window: 5.69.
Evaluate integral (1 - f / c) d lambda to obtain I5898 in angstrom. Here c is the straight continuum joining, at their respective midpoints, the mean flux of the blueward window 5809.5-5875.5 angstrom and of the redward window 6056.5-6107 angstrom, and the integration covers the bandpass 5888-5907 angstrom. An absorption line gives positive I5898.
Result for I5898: 9.6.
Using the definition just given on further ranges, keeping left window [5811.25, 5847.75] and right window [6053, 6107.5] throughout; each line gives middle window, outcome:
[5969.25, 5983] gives 1.6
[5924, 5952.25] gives 3.2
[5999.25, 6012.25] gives 1.0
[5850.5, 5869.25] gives 2.4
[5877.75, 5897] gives 9.5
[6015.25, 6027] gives 0.6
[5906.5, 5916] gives 1.8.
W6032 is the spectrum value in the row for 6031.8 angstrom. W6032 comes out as 5.59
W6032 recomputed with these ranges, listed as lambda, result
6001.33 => 5.055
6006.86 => 5.195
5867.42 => 4.925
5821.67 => 5.318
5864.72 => 4.87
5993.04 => 5.643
